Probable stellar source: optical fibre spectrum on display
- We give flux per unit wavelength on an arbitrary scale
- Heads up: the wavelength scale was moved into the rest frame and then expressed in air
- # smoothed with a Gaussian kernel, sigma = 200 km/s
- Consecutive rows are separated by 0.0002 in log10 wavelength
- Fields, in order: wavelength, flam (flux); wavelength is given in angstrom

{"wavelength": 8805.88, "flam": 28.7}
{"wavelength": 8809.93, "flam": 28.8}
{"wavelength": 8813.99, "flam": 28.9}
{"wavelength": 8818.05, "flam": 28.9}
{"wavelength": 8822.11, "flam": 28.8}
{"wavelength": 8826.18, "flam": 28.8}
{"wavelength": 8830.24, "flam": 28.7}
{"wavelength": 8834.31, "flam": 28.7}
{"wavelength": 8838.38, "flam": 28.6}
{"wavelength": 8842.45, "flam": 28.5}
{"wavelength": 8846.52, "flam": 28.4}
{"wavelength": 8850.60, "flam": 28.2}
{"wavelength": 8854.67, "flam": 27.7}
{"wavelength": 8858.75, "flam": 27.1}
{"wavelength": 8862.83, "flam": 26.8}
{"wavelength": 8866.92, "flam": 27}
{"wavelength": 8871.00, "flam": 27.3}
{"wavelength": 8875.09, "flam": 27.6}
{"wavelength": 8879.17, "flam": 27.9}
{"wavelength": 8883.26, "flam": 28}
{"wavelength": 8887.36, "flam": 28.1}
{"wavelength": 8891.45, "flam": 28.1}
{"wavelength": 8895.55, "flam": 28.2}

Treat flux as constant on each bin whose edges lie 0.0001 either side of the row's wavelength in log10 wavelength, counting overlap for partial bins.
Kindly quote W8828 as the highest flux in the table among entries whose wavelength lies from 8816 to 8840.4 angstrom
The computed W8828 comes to 28.9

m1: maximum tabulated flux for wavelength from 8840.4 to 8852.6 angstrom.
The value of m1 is 28.5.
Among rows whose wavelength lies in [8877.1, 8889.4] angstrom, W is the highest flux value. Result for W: 28.1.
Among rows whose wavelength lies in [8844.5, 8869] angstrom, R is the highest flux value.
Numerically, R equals 28.4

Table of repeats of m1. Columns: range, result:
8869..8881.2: 27.9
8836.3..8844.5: 28.6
